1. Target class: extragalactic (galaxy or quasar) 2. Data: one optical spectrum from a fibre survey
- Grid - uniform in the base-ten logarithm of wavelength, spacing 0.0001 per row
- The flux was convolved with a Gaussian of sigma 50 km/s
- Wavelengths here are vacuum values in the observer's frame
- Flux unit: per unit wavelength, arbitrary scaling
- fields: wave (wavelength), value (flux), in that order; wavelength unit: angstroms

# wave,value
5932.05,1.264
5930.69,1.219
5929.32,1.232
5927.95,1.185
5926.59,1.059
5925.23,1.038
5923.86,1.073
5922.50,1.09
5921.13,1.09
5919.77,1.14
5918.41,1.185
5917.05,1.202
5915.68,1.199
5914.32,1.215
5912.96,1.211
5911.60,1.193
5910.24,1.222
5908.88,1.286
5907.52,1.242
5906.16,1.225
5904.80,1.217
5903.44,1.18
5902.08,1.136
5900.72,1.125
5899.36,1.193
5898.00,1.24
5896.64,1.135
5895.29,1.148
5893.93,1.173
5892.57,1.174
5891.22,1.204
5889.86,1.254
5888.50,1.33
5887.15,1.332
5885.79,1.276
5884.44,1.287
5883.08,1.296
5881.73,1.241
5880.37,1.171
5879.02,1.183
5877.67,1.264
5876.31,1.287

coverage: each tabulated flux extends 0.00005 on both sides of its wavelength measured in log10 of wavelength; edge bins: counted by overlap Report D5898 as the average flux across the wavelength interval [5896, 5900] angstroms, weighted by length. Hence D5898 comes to 1.19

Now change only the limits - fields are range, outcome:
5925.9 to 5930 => 1.16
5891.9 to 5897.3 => 1.16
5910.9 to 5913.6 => 1.2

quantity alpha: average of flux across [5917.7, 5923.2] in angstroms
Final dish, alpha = 1.13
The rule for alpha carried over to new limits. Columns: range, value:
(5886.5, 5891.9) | 1.28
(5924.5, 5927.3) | 1.05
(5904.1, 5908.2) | 1.23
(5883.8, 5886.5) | 1.28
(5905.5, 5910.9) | 1.24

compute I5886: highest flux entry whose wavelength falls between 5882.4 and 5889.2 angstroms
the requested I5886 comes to 1.332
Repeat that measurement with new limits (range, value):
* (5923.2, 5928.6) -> 1.185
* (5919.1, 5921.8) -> 1.14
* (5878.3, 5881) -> 1.183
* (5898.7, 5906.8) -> 1.225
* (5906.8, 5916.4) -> 1.286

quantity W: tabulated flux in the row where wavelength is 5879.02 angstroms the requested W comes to 1.183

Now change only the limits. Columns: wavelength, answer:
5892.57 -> 1.174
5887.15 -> 1.332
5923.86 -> 1.073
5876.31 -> 1.287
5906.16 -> 1.225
